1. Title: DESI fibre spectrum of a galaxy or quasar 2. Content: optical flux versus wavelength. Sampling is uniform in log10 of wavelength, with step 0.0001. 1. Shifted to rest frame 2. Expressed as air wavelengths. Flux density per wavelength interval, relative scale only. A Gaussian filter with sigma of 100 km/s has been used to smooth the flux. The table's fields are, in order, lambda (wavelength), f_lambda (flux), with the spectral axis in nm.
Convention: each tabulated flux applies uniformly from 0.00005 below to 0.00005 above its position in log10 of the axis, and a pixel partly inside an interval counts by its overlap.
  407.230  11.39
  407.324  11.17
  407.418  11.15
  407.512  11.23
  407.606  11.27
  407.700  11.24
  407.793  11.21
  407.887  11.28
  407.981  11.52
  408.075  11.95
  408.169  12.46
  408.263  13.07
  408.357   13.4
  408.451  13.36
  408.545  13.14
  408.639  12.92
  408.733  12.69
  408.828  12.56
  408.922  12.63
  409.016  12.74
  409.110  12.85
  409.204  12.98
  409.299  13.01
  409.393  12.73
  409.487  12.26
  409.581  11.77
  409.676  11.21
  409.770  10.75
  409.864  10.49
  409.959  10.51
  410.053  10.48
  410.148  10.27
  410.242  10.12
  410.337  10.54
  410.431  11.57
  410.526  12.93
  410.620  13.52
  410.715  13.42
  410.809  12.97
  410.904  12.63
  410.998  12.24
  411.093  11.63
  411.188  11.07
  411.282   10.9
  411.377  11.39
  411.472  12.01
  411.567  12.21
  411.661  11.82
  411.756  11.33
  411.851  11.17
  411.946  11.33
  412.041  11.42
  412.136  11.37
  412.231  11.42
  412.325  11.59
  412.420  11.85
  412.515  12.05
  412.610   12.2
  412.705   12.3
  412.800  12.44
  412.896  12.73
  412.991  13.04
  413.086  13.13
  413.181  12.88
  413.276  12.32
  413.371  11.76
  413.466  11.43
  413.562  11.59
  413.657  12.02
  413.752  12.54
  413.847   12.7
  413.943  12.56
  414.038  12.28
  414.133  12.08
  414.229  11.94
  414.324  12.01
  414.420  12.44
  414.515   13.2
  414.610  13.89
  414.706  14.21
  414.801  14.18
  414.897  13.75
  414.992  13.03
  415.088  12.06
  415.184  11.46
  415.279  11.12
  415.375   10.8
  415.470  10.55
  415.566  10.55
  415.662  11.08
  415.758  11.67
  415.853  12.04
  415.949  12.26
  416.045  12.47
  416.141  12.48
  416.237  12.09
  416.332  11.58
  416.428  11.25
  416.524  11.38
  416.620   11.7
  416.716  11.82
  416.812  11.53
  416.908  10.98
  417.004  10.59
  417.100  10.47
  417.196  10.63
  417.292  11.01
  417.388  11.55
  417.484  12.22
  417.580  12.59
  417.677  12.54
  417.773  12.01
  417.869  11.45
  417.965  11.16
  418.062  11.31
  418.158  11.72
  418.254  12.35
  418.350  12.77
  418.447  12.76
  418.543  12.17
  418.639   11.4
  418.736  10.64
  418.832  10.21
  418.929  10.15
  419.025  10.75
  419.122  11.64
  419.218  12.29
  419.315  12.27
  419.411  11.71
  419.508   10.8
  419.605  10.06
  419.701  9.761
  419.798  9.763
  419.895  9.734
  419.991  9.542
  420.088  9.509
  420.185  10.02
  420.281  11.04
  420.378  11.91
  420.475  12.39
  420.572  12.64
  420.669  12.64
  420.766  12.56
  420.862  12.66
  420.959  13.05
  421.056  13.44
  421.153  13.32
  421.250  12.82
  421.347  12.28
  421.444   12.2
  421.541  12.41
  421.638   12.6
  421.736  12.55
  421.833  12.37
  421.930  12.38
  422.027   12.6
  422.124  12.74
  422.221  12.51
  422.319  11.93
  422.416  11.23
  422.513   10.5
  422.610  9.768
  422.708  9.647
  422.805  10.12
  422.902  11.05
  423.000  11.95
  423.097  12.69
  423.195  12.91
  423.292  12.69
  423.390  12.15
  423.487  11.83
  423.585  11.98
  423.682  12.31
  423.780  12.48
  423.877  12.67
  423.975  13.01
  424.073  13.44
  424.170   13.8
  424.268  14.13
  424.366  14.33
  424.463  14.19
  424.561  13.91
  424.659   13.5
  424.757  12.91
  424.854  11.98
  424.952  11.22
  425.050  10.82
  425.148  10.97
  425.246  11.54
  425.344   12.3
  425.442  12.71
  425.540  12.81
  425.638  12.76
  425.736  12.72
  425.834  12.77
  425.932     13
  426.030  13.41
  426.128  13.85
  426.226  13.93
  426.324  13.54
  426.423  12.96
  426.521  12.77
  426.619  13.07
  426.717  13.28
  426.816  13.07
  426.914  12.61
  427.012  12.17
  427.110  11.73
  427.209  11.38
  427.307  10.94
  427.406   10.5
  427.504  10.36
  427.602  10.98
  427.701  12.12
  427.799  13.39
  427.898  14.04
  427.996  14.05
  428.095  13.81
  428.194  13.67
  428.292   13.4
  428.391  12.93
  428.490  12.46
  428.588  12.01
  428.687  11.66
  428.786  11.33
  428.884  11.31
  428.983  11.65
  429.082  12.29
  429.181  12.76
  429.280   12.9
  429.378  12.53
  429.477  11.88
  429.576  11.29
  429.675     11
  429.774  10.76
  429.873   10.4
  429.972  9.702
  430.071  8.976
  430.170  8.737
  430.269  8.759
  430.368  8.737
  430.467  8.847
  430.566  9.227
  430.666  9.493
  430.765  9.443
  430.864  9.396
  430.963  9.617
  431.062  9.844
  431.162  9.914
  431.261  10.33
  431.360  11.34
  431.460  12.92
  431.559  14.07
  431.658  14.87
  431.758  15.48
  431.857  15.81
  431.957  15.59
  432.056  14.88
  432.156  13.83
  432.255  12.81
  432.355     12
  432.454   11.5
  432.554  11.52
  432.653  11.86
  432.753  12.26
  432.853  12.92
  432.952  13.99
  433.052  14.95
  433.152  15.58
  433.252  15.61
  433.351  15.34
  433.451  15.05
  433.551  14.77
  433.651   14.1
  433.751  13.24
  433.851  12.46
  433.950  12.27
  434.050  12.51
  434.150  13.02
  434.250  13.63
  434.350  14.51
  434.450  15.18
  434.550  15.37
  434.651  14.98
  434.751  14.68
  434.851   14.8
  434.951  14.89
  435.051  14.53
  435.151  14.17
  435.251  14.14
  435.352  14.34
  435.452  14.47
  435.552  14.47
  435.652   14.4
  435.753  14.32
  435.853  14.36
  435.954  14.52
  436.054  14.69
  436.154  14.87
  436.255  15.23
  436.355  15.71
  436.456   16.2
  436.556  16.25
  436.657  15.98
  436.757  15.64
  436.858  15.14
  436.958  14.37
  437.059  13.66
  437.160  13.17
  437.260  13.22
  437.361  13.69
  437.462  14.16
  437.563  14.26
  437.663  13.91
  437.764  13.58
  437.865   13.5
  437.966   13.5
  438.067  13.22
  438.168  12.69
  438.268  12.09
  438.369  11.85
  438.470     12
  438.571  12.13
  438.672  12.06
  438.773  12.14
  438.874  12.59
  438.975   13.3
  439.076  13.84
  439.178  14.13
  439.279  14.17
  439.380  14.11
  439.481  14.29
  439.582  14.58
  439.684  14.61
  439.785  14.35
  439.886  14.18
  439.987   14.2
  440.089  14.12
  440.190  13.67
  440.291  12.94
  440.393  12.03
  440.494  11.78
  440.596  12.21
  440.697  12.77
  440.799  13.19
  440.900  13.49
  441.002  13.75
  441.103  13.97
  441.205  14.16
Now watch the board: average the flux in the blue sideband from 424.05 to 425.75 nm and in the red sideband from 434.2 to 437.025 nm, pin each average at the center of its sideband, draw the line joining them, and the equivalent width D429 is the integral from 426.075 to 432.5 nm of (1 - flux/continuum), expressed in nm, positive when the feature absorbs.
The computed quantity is 0.780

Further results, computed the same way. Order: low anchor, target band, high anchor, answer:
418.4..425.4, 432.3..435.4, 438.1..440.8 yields -0.26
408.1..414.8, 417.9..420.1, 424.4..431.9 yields 0.18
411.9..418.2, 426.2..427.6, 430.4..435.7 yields 0.06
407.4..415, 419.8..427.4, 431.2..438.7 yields 0.46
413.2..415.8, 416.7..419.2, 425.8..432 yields 0.13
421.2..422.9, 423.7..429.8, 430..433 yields -0.44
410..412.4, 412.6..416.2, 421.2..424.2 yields -0.16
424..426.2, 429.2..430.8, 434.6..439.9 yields 0.38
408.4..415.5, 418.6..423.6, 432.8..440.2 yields 0.48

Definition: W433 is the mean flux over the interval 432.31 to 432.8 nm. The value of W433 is 11.8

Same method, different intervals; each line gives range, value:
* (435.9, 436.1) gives 14.6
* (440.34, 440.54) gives 11.9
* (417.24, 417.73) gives 12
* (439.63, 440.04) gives 14.3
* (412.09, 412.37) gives 11.5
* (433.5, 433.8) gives 14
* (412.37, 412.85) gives 12.1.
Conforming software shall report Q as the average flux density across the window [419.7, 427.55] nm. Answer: 12.2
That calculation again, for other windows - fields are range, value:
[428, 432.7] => 11.7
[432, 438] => 14.2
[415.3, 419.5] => 11.5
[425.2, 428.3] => 12.7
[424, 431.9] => 12.1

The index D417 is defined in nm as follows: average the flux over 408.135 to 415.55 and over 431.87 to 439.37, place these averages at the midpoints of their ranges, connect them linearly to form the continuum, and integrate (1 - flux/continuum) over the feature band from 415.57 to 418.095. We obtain 0.19 nm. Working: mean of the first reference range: 12.1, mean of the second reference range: 13.9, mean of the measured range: 11.6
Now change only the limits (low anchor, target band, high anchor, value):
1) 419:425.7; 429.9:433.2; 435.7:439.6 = 0.349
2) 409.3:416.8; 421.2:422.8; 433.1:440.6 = 0.108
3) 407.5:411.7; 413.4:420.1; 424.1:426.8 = 0.399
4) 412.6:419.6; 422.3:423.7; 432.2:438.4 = 0.131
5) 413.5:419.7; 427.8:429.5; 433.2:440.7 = 0.054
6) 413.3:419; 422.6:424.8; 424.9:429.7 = -0.059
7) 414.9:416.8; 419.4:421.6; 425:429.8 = 0.073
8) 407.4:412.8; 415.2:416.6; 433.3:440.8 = 0.093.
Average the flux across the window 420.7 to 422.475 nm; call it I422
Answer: 12.5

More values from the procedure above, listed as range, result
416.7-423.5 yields 11.6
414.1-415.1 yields 13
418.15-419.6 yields 11.5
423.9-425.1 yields 13.1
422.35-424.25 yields 11.9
